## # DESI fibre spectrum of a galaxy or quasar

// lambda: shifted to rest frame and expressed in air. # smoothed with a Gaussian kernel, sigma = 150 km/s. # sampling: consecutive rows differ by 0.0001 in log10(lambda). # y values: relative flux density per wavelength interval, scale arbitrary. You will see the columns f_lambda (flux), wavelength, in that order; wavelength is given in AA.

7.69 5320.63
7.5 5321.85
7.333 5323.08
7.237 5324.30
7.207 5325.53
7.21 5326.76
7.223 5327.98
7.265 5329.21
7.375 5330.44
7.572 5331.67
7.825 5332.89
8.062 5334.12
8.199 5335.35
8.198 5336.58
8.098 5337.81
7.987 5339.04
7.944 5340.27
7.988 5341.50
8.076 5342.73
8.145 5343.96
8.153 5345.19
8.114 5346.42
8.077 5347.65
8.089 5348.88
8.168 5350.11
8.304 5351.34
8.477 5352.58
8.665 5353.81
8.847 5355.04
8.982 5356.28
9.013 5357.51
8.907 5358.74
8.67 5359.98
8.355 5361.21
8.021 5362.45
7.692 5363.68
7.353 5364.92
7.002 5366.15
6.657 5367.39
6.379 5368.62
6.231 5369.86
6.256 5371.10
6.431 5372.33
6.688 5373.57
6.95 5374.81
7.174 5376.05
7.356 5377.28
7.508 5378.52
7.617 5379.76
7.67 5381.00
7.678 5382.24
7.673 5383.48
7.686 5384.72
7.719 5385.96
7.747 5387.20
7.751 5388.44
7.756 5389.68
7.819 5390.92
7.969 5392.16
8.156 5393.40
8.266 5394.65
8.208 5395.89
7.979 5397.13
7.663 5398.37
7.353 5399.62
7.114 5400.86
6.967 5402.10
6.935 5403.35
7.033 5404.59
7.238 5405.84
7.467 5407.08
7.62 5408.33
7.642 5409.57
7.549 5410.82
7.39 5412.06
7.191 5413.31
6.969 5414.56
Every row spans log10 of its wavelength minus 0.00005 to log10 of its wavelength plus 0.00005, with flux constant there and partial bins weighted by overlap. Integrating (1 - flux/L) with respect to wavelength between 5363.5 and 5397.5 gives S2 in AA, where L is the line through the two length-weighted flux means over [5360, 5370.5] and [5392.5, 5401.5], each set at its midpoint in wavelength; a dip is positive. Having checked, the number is 0.7 AA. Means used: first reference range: 7.29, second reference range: 7.82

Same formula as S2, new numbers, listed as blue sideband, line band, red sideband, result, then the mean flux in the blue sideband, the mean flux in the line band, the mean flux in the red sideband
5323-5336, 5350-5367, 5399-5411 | -2.01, 7.51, 8.3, 7.28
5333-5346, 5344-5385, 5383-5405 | 0.83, 8.07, 7.73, 7.66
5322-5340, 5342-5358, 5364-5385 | -2.17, 7.63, 8.39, 7.08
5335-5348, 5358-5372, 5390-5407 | 0.86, 8.09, 7.41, 7.59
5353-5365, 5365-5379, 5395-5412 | 2.38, 8.5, 6.8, 7.46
